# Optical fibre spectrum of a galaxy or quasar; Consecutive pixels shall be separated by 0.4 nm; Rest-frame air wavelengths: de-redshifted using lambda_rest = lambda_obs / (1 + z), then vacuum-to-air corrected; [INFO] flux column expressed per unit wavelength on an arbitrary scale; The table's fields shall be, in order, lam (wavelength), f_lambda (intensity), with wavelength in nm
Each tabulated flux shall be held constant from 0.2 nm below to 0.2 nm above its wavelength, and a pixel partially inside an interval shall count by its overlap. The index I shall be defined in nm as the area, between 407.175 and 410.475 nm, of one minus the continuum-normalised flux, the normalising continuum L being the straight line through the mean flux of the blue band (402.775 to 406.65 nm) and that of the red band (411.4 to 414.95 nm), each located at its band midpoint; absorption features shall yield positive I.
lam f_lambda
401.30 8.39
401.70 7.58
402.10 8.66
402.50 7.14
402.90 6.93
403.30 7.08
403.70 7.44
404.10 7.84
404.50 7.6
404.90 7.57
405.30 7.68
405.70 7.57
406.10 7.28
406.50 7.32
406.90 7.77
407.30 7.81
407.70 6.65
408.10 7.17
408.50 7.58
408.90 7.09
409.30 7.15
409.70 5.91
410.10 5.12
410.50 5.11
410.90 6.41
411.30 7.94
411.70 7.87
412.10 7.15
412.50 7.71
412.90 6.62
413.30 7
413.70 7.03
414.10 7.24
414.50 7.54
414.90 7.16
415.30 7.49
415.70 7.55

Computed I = 0.30 nm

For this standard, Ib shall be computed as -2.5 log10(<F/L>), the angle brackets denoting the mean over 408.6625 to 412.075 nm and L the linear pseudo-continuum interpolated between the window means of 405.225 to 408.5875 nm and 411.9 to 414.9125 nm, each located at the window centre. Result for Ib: 0.11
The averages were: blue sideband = 7.41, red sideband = 7.18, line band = 6.62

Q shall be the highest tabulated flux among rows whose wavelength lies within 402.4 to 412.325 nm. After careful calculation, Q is 7.94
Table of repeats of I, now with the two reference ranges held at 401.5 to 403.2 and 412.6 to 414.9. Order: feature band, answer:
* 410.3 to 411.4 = 0.133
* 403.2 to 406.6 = -0.023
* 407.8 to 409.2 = 0.017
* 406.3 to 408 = -0.002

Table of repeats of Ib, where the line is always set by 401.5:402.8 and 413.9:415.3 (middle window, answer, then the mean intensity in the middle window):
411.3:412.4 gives -0.03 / 7.61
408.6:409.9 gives 0.11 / 6.78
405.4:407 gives 0.02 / 7.48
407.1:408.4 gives 0.05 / 7.24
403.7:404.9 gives 0.00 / 7.65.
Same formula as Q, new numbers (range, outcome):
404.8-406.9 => 7.77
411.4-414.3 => 7.87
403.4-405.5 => 7.84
